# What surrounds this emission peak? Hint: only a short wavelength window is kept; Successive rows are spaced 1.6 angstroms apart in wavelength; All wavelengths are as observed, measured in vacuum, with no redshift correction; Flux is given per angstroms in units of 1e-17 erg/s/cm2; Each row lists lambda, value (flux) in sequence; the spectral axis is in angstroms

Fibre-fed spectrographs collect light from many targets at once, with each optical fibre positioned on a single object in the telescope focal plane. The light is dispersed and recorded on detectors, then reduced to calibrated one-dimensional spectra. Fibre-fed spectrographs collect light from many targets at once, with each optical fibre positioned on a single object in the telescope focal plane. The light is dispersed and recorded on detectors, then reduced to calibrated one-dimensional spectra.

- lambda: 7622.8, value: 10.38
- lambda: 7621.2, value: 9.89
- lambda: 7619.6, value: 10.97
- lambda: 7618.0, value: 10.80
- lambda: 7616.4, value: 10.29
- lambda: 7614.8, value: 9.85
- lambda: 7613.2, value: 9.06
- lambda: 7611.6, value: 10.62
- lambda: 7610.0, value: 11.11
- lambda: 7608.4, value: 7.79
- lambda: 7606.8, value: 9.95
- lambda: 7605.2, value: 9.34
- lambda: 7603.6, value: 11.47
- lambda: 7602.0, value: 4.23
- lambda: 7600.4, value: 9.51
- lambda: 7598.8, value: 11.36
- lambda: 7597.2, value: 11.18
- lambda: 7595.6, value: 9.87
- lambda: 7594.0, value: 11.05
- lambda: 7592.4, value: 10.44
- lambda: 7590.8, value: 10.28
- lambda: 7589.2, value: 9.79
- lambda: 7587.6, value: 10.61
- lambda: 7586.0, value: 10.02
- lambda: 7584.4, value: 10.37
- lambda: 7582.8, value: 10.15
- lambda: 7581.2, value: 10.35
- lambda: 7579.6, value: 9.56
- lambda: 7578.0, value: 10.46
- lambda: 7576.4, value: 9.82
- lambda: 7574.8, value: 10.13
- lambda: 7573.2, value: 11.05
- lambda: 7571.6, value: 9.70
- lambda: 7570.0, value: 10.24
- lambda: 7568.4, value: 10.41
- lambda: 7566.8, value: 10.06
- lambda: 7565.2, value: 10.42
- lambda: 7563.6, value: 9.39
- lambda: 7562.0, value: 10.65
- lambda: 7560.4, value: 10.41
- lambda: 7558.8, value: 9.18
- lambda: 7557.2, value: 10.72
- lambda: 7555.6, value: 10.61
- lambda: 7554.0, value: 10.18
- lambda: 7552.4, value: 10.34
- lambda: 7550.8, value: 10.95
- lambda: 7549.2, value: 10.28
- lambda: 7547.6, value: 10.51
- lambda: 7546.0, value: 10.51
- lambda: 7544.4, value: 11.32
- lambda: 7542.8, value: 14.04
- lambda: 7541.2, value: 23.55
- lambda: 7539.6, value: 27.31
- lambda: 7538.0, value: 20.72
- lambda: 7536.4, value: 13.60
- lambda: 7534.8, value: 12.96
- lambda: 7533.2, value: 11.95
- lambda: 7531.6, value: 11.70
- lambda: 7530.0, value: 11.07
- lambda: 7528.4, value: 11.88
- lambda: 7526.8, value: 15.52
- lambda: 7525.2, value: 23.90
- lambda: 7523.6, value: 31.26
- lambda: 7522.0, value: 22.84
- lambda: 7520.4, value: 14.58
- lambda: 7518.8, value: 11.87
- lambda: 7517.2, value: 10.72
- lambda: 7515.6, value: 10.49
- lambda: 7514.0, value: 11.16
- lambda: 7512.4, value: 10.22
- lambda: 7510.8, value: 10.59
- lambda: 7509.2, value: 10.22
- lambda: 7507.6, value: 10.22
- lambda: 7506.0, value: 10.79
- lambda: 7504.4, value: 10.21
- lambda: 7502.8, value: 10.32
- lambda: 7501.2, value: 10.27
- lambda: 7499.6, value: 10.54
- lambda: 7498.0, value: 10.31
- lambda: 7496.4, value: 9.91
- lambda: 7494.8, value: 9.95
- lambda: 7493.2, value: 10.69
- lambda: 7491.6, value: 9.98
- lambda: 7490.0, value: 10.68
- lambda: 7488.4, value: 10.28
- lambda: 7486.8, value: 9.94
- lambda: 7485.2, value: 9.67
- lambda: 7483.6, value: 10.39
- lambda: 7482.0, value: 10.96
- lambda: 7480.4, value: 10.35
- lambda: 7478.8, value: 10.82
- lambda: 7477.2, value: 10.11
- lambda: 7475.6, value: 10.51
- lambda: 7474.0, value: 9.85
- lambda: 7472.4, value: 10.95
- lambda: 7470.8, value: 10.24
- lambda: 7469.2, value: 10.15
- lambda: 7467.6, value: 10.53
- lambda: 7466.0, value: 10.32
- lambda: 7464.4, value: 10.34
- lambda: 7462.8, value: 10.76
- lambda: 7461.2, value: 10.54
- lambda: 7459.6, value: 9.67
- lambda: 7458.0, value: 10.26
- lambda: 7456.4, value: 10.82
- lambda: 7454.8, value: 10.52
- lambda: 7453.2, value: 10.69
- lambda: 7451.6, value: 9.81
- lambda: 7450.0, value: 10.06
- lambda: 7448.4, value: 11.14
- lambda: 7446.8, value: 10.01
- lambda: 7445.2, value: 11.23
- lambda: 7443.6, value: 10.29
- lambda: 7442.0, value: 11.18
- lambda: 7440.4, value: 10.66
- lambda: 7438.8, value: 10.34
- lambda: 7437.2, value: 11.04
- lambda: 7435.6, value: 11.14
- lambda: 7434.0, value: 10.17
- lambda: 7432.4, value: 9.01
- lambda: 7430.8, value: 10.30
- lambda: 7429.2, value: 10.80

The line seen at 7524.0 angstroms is [S II] 6716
